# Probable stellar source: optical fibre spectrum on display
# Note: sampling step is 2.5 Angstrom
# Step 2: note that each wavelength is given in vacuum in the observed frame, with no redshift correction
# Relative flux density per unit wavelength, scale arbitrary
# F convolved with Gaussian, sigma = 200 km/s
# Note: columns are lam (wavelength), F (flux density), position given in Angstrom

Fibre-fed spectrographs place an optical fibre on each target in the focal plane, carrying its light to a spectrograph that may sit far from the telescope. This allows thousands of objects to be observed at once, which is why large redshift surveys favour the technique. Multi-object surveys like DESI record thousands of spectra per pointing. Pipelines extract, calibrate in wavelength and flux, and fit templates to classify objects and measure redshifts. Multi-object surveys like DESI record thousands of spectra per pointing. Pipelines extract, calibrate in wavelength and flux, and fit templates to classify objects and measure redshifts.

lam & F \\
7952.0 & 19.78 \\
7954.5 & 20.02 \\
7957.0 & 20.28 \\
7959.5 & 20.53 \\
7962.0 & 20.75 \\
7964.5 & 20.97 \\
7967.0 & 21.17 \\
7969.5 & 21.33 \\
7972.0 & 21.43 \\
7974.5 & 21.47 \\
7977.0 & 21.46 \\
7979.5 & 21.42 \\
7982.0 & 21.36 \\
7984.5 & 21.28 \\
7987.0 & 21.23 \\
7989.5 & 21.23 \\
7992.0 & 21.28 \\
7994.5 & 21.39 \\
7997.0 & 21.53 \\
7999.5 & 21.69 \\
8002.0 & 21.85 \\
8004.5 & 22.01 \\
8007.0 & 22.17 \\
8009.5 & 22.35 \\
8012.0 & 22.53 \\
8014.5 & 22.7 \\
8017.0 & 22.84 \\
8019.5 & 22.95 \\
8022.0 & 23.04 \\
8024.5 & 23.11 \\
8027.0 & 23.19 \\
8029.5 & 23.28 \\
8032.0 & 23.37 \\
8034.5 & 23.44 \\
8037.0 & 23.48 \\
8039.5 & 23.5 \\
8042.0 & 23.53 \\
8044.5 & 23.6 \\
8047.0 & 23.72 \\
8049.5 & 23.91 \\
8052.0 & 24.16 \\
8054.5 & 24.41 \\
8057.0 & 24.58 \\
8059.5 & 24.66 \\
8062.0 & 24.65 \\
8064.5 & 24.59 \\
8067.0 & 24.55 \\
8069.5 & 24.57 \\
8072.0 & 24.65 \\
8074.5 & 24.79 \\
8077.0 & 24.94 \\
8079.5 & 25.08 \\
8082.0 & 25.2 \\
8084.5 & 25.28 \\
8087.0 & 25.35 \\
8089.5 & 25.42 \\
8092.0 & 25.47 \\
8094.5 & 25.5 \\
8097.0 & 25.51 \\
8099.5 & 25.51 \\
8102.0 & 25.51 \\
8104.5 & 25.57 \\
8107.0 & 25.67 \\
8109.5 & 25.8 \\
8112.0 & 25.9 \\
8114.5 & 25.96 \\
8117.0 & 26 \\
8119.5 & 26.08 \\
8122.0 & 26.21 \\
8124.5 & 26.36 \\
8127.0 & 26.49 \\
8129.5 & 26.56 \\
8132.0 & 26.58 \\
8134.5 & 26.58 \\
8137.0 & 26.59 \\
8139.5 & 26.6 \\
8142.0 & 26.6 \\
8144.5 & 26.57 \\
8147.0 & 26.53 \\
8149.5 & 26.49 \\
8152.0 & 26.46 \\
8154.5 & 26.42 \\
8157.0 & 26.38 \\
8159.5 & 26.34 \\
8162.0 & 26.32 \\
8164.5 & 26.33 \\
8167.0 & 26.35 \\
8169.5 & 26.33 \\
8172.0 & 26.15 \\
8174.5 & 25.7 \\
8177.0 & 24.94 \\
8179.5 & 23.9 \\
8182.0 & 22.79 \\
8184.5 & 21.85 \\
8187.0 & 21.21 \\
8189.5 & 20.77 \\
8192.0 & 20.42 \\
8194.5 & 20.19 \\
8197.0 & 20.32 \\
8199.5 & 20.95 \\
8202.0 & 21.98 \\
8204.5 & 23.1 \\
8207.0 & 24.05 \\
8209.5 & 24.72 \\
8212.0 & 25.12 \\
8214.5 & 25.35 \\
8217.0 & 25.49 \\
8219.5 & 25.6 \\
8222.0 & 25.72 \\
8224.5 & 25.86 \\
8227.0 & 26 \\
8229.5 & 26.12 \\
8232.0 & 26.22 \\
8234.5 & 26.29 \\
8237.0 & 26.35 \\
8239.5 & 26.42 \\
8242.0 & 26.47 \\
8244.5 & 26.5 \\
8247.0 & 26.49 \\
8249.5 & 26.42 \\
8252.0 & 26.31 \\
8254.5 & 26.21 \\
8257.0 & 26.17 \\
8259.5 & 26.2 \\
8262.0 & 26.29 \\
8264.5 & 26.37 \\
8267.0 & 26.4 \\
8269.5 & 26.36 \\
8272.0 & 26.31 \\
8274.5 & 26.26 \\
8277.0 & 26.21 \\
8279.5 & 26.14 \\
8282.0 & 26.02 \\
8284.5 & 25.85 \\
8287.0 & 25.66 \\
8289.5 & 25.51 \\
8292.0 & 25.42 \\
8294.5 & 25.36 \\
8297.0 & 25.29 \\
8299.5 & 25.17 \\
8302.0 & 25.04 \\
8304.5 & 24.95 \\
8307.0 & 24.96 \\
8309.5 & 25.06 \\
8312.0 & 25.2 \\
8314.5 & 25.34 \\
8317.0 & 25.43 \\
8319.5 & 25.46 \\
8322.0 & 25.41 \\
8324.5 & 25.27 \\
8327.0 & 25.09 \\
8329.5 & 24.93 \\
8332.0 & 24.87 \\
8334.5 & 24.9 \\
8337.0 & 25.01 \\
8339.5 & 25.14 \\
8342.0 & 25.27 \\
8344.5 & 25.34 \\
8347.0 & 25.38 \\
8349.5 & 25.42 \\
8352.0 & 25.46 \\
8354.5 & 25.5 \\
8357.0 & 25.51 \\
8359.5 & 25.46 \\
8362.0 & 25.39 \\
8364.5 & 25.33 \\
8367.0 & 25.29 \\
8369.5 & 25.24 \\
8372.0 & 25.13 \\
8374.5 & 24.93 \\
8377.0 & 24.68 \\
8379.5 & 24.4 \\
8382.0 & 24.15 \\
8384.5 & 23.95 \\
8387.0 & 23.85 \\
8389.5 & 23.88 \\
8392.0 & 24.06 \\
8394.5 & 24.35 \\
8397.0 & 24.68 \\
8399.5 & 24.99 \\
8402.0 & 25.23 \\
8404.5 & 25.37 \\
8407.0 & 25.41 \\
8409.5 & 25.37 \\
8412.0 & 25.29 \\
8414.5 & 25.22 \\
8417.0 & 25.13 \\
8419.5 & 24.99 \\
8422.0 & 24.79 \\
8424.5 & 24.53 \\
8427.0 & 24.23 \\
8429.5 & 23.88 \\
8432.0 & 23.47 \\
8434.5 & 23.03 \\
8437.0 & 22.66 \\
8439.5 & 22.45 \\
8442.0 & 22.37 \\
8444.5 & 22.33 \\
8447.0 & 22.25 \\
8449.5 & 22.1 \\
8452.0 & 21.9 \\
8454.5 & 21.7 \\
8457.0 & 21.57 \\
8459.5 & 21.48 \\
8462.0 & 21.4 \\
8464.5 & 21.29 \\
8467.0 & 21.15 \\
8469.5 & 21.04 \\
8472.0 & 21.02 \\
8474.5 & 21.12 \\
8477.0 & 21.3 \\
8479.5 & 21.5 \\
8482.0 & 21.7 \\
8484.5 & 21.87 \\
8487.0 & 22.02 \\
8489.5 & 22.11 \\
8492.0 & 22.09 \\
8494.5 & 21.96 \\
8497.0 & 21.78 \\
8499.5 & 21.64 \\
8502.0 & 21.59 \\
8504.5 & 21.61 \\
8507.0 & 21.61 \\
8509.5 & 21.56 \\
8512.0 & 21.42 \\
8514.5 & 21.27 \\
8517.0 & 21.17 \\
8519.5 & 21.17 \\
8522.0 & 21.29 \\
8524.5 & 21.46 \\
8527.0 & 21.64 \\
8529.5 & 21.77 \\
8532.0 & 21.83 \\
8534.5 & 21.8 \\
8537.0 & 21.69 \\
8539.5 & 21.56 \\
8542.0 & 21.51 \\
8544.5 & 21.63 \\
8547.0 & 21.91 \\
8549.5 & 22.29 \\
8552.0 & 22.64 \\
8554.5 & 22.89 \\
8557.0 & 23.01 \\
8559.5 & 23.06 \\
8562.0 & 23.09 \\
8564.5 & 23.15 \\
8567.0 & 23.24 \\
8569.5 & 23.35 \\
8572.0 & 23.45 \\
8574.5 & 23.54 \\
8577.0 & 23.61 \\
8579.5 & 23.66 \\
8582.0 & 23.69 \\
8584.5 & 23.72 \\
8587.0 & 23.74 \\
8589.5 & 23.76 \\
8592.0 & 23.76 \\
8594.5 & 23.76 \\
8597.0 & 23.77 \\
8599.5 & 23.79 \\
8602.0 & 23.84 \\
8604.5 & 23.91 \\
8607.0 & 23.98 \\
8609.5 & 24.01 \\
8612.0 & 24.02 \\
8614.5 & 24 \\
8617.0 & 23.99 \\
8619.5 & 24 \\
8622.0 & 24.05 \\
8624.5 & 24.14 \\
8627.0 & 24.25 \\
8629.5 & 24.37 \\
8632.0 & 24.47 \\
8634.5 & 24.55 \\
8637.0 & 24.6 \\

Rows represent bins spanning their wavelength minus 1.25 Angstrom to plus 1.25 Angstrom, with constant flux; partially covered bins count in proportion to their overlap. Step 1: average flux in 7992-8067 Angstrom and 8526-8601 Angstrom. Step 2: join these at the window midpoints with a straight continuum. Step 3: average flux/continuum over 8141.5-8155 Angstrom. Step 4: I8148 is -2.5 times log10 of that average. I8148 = -0.15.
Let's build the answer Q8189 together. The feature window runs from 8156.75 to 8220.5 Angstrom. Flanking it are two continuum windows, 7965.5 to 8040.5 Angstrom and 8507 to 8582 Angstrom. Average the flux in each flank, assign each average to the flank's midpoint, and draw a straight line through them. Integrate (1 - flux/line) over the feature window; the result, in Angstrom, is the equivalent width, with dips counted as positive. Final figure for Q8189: -4.9 Angstrom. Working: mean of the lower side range 22.2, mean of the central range 23.9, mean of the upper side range 22.3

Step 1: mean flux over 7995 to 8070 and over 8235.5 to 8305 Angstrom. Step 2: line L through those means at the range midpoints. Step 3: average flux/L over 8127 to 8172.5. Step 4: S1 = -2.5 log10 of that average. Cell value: -0.08 mag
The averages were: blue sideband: 23.3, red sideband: 26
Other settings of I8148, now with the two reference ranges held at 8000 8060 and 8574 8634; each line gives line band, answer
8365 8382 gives -0.06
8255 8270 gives -0.12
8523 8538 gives 0.10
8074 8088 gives -0.08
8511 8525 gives 0.12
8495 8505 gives 0.10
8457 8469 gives 0.12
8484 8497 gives 0.08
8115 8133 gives -0.13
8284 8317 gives -0.08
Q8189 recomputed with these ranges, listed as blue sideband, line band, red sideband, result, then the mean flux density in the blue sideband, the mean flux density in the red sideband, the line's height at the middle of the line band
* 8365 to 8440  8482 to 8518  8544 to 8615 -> 3.32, 24.5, 23.4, 23.9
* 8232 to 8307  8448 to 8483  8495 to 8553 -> 1.85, 26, 21.6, 22.6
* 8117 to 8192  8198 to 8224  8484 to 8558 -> 0.75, 25.5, 21.8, 24.9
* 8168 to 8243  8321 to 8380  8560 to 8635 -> -2.77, 24.2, 23.8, 24.1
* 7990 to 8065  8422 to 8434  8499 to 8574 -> -0.95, 23.1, 22.1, 22.3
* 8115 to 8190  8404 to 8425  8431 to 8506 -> -2.46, 25.7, 21.8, 22.5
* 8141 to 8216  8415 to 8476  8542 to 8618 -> 2.83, 24.4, 23.4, 23.7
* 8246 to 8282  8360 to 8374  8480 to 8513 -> -0.57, 26.3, 21.8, 24.3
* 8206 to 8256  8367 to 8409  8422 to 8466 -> -2.22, 25.9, 22.6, 23.4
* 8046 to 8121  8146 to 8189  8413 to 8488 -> -1.25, 25.1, 22.5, 24.5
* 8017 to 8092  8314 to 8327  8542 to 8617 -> -0.87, 24.2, 23.4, 23.8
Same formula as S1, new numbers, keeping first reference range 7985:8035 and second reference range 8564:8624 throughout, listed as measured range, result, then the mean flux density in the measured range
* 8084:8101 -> -0.13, 25.4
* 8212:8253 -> -0.14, 26.1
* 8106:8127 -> -0.15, 26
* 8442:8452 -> 0.06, 22.2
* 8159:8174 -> -0.16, 26.3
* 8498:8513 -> 0.09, 21.6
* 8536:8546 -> 0.10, 21.6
